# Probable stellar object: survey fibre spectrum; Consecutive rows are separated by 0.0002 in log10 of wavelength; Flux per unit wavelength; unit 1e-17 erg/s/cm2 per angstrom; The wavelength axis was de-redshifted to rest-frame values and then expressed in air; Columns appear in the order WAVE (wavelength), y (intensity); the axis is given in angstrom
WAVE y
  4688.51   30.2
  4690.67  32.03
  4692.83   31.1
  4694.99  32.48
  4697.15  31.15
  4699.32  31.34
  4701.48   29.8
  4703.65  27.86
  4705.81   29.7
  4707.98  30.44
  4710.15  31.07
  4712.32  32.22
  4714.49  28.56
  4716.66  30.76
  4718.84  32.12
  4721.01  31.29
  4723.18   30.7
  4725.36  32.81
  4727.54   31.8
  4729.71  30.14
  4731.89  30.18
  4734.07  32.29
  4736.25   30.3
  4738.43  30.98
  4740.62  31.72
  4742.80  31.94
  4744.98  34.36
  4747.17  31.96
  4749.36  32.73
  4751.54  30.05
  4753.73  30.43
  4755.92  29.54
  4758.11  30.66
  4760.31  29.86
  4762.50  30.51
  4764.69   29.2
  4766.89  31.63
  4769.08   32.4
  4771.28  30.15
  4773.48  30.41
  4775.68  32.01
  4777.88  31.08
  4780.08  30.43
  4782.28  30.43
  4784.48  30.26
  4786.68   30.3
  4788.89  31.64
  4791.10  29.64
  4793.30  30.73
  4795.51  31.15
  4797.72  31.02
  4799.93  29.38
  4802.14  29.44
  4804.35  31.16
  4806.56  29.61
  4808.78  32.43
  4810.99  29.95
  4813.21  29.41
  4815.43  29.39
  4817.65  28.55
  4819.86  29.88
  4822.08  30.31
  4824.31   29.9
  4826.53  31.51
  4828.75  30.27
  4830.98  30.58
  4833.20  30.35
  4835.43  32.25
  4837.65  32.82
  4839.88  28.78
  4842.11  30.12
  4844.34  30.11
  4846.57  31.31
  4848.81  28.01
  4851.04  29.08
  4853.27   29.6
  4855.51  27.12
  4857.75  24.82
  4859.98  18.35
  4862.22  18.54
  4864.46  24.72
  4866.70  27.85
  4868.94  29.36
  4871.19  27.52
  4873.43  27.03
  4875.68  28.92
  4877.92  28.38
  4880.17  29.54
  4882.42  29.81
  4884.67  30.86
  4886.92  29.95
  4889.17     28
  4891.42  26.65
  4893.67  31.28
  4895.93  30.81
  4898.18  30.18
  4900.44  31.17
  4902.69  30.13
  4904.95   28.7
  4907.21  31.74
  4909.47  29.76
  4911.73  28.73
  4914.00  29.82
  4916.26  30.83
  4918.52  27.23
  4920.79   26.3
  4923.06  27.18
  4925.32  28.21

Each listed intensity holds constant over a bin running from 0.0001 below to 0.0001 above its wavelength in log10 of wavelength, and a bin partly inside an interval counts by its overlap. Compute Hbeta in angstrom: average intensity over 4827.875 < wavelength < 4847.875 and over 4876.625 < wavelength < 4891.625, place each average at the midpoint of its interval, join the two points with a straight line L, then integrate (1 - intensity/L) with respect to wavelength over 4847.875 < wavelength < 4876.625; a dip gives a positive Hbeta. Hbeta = 3.6 angstrom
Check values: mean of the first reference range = 30.7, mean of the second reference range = 29.2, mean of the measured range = 26.2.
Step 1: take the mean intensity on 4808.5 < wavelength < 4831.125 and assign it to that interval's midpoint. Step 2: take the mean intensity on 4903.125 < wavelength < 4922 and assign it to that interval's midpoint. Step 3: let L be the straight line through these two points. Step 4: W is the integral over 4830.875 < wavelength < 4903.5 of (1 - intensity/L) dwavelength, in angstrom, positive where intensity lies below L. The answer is 2.6 angstrom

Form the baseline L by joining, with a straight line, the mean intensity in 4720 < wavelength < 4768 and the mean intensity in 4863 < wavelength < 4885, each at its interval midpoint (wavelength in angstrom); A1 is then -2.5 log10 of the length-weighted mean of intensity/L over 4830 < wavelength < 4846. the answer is -0.06 mag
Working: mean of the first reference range 31.1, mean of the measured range 30.8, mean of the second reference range 28.2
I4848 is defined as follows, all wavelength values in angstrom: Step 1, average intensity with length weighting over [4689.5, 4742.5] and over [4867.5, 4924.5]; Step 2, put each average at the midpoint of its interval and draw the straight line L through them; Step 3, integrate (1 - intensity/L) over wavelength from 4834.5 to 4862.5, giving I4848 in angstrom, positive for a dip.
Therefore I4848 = 1.6 angstrom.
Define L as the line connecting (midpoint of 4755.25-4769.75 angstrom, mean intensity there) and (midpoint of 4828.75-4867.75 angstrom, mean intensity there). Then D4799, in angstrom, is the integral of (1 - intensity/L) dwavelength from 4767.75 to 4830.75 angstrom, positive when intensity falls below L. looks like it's -2.2 angstrom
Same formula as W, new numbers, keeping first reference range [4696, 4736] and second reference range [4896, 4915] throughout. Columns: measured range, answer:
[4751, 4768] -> 0.21 angstrom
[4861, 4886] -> 2.24 angstrom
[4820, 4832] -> -0.04 angstrom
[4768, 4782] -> -0.22 angstrom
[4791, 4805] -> 0.04 angstrom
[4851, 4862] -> 1.96 angstrom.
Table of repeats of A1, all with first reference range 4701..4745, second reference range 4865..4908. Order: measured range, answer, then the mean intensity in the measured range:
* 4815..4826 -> 0.01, 29.7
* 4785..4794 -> -0.01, 30.6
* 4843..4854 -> 0.00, 29.6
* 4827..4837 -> -0.04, 31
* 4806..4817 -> 0.00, 30.1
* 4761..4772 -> -0.01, 30.8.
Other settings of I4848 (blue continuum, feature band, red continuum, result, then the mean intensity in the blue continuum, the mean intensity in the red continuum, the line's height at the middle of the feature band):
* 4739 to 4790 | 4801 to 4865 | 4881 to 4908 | 3.2 angstrom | 31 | 29.9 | 30.4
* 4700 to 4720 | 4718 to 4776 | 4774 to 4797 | -1.2 angstrom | 30.3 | 30.8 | 30.5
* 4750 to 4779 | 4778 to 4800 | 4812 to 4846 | 0.0 angstrom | 30.6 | 30.3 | 30.5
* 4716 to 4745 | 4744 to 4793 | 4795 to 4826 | -0.1 angstrom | 31.4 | 30.1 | 30.8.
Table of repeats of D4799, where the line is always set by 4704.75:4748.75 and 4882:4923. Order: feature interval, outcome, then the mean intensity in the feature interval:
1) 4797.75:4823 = 0.4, 30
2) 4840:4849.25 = 0.1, 29.9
